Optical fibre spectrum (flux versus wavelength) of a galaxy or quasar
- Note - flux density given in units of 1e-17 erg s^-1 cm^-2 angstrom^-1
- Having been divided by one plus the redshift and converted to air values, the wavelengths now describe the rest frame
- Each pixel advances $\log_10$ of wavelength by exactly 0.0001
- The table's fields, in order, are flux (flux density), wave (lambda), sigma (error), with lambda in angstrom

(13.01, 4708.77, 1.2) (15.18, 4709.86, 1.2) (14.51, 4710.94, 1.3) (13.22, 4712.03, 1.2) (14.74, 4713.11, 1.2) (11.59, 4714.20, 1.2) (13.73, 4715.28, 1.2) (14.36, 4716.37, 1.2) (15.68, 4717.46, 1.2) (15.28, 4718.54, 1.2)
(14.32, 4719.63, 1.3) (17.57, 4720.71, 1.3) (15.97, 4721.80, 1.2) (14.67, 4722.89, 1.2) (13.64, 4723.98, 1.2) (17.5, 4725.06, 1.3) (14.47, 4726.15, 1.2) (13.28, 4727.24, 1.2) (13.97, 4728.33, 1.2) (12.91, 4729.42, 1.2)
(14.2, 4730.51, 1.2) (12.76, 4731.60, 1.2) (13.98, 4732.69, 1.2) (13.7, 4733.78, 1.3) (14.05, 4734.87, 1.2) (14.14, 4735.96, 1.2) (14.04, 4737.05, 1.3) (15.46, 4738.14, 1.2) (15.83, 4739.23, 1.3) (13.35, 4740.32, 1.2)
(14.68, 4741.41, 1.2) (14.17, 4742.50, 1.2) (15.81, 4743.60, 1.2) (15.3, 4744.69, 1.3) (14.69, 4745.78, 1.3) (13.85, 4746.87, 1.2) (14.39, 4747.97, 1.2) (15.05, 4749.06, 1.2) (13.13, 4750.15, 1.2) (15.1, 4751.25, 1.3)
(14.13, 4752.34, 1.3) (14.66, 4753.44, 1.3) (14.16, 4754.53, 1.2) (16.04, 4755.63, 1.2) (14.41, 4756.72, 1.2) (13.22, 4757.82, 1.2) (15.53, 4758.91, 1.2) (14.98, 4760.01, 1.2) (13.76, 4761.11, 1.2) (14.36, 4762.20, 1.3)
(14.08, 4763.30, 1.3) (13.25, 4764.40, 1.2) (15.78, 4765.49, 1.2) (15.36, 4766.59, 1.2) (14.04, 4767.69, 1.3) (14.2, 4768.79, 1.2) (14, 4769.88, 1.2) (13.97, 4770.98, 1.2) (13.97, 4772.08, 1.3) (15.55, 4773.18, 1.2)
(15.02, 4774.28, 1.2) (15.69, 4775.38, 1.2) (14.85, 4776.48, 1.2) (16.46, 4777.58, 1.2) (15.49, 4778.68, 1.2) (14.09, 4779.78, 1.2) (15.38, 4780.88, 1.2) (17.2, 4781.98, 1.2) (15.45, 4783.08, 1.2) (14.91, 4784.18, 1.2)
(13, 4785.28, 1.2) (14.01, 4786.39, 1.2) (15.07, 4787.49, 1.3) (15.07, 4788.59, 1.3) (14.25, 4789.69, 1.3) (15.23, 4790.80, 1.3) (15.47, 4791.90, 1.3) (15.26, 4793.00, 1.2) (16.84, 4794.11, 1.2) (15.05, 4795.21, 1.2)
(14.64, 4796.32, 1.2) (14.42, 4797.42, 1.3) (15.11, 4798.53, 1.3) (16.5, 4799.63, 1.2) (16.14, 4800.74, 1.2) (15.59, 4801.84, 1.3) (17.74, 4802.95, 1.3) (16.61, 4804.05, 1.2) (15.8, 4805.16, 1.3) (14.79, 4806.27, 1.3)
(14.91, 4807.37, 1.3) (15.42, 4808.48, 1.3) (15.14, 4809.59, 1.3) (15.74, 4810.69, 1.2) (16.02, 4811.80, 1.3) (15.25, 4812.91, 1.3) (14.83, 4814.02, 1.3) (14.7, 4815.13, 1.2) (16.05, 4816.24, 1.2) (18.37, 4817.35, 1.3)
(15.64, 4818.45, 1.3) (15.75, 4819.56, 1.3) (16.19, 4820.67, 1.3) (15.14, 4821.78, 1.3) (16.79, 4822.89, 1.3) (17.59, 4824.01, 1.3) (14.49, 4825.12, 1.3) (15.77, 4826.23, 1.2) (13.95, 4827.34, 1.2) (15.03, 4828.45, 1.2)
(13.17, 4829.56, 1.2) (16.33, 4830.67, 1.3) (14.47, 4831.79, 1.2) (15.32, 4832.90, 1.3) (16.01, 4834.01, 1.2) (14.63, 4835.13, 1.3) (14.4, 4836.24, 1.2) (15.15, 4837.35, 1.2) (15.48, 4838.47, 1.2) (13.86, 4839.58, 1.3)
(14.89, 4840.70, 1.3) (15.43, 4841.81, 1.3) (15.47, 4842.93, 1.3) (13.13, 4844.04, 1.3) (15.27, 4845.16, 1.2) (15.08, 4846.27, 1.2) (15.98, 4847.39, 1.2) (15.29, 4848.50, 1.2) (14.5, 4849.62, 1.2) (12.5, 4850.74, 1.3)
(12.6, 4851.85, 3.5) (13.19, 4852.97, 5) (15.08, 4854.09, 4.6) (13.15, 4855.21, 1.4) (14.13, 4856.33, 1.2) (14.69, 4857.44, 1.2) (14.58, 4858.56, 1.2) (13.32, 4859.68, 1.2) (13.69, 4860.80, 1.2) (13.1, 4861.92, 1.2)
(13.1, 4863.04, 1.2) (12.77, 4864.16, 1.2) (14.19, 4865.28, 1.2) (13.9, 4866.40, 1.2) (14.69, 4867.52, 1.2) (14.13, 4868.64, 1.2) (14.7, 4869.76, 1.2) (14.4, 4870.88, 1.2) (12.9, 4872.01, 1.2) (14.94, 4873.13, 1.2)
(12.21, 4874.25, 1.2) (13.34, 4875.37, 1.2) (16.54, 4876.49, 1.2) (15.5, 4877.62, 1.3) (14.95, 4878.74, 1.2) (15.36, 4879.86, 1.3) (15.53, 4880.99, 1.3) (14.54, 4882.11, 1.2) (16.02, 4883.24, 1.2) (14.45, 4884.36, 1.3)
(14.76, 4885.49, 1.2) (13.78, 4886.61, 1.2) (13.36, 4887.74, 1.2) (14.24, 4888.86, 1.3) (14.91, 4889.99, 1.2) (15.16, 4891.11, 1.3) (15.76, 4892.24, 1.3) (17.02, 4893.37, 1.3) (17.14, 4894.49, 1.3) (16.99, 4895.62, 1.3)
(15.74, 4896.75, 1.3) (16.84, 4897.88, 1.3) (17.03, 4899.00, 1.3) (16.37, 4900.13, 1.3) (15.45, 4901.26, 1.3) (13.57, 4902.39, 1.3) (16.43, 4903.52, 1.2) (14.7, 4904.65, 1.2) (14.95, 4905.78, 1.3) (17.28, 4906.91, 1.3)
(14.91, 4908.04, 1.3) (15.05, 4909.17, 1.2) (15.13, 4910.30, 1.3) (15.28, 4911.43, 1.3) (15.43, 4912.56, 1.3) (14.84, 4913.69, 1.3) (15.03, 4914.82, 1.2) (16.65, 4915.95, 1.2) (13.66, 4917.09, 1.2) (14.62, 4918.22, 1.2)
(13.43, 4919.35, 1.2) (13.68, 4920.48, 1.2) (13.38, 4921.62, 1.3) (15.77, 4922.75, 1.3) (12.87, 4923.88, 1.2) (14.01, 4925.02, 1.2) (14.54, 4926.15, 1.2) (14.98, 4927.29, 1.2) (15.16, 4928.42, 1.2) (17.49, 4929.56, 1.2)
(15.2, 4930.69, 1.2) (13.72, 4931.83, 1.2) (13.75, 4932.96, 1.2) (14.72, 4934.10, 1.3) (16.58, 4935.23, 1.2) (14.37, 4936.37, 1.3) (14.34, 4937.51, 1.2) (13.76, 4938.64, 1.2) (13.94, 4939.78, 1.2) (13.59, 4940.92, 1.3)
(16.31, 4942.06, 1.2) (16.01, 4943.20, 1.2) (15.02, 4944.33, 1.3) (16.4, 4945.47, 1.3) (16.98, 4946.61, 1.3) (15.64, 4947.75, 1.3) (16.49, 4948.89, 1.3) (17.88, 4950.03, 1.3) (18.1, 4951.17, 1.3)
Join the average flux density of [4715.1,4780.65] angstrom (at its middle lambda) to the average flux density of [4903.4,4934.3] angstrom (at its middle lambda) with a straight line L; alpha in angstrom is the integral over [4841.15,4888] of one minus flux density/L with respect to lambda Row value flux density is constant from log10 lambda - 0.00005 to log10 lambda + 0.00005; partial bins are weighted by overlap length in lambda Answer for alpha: 1.5 angstrom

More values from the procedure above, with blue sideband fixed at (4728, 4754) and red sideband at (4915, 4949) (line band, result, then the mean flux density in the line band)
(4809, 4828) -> -1.5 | 15.7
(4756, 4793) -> -0.9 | 14.8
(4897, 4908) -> -0.7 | 15.8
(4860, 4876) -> 1.1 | 13.7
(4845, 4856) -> 0.3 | 14.2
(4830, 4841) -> -0.3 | 15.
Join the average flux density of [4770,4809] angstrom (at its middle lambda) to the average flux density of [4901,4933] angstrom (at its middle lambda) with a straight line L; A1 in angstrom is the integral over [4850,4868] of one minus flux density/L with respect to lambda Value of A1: 1.65 angstrom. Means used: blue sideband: 15.3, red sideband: 14.9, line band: 13.7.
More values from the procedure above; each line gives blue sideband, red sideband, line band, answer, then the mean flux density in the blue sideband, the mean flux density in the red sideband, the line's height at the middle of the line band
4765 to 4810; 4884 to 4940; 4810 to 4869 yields 1.36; 15.2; 15.1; 15.1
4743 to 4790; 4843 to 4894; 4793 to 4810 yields -1.21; 14.7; 14.4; 14.6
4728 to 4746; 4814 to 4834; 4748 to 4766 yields 0.14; 14.3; 15.6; 14.6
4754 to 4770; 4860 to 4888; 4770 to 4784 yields -0.73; 14.5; 14.3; 14.5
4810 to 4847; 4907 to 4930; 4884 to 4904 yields -0.73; 15.3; 14.8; 15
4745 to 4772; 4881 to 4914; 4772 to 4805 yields -1.62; 14.4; 15.4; 14.6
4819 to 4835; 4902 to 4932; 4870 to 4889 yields 0.73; 15.4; 14.9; 15.1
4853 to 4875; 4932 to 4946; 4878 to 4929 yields -2.64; 13.9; 14.9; 14.4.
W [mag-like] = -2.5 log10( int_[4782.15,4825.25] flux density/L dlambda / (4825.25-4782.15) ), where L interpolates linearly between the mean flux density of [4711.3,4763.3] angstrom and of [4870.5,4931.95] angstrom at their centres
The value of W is -0.06 mag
